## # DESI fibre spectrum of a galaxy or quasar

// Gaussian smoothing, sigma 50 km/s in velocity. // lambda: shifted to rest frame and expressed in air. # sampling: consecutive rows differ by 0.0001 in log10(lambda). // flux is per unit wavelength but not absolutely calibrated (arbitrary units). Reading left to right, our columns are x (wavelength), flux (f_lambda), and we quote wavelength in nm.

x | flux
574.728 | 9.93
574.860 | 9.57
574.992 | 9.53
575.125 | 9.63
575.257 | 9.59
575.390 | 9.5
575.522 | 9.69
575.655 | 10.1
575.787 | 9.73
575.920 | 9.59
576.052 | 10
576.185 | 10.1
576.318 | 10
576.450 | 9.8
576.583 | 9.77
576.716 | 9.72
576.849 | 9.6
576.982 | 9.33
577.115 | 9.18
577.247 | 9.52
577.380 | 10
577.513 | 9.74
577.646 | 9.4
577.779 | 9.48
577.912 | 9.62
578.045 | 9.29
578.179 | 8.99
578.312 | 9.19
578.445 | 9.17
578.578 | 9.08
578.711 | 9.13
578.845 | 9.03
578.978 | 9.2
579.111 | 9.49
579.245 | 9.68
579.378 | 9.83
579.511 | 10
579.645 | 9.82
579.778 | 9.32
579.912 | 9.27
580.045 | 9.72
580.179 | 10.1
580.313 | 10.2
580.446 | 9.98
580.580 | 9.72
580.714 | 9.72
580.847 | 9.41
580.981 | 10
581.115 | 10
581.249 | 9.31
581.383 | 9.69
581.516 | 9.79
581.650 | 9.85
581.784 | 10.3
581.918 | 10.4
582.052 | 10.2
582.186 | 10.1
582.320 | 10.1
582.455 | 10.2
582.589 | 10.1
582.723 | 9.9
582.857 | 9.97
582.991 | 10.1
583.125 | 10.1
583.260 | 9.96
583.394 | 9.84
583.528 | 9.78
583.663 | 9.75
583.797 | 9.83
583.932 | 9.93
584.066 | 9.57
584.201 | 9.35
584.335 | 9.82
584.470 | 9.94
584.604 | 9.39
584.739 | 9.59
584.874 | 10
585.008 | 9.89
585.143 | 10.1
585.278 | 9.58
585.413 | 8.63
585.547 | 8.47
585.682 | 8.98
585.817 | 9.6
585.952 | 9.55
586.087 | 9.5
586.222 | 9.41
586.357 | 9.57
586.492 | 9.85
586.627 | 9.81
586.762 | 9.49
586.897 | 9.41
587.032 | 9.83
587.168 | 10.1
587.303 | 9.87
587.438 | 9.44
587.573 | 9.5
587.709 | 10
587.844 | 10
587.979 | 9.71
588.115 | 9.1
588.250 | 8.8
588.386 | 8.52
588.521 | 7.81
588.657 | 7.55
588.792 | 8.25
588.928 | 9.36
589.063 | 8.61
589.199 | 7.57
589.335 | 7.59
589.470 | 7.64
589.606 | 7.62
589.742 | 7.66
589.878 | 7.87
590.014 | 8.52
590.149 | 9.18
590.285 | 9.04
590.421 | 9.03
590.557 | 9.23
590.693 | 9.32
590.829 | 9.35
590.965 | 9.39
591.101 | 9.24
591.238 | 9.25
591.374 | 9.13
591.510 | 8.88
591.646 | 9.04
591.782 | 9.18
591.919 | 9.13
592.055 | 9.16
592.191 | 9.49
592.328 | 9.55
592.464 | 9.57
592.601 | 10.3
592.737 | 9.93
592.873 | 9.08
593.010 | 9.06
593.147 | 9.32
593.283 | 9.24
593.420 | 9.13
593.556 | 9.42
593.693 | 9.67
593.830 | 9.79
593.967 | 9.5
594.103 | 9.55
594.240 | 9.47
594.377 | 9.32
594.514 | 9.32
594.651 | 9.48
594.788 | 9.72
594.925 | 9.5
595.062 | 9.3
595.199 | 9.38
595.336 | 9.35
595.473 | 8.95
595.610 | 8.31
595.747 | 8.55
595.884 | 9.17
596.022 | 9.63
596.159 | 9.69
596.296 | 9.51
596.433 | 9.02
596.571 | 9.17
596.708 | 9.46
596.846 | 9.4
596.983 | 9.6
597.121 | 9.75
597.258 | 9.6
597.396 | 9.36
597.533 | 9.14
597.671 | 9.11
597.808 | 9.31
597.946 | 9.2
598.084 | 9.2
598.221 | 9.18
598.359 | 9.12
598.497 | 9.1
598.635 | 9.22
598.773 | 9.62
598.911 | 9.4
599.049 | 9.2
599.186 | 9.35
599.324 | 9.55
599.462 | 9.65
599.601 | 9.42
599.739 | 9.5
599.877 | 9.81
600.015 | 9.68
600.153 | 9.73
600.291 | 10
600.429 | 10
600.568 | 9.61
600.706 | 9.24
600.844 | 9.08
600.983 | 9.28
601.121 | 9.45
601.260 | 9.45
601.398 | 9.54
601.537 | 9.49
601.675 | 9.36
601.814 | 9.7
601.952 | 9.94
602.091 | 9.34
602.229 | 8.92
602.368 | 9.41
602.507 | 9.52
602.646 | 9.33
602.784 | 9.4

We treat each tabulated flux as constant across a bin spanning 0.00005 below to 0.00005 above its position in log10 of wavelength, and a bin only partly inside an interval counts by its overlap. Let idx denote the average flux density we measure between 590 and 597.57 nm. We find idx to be 9.33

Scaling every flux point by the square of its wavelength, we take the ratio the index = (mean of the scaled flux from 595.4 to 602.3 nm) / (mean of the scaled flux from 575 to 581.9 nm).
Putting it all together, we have 1.0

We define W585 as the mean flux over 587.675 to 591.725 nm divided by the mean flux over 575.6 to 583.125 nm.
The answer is 0.90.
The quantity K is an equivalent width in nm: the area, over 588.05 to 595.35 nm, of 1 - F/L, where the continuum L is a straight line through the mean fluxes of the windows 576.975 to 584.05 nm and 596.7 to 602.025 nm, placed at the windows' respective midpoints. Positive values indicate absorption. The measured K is 0.408 nm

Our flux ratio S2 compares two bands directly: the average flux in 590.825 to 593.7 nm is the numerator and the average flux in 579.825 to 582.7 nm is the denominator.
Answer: 0.94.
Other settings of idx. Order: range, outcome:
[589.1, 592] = 8.71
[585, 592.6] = 9.09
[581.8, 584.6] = 9.94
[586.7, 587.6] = 9.67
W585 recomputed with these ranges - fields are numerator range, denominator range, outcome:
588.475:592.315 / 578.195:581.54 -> 0.91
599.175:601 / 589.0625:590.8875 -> 1.14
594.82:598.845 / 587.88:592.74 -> 1.05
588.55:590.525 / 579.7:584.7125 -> 0.84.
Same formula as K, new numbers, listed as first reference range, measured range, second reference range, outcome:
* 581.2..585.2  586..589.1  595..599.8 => 0.14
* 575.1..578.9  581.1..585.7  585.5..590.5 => -0.29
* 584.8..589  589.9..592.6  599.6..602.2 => 0.06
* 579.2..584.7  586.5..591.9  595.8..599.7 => 0.38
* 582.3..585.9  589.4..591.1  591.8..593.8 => 0.15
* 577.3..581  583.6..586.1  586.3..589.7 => -0.10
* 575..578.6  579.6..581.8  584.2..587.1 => -0.05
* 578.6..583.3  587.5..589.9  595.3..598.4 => 0.26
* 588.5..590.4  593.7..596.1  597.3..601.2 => -0.12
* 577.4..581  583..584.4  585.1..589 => -0.06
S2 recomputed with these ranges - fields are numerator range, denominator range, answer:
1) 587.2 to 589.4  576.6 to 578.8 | 0.94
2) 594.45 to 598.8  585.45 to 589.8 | 1.03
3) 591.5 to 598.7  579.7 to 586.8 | 0.96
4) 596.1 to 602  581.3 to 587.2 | 0.97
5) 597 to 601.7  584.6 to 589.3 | 1.02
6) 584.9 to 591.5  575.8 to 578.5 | 0.95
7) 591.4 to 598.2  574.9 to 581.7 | 0.97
